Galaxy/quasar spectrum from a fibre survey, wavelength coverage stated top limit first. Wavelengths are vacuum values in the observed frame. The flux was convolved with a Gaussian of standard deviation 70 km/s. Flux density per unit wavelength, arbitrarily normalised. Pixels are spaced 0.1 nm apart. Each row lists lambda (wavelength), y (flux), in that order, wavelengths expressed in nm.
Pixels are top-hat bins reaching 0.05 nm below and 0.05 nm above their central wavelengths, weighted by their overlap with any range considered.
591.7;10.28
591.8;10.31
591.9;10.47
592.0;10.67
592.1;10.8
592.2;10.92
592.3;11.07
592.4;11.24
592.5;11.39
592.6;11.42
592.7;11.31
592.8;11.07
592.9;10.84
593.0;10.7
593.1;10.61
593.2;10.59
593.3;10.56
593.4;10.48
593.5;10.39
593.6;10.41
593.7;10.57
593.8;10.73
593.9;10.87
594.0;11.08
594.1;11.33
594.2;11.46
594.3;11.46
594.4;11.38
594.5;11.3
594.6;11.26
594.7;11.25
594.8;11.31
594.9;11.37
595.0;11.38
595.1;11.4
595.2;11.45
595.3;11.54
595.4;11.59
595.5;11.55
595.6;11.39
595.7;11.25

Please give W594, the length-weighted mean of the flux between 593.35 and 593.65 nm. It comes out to 10.4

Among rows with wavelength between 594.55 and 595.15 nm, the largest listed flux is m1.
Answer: 11.4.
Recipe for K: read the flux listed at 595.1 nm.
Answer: 11.4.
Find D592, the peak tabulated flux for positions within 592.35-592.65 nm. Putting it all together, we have 11.42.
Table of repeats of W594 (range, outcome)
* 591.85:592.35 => 10.8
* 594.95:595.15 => 11.4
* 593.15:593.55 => 10.5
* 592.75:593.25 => 10.8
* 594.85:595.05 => 11.4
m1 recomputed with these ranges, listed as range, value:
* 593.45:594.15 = 11.33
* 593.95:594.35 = 11.46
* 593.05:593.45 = 10.61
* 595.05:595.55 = 11.59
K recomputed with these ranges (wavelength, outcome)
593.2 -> 10.59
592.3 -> 11.07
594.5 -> 11.3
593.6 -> 10.41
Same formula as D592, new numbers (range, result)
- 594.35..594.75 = 11.38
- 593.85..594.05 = 11.08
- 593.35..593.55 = 10.48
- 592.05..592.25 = 10.92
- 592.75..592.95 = 11.07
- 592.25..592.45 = 11.24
